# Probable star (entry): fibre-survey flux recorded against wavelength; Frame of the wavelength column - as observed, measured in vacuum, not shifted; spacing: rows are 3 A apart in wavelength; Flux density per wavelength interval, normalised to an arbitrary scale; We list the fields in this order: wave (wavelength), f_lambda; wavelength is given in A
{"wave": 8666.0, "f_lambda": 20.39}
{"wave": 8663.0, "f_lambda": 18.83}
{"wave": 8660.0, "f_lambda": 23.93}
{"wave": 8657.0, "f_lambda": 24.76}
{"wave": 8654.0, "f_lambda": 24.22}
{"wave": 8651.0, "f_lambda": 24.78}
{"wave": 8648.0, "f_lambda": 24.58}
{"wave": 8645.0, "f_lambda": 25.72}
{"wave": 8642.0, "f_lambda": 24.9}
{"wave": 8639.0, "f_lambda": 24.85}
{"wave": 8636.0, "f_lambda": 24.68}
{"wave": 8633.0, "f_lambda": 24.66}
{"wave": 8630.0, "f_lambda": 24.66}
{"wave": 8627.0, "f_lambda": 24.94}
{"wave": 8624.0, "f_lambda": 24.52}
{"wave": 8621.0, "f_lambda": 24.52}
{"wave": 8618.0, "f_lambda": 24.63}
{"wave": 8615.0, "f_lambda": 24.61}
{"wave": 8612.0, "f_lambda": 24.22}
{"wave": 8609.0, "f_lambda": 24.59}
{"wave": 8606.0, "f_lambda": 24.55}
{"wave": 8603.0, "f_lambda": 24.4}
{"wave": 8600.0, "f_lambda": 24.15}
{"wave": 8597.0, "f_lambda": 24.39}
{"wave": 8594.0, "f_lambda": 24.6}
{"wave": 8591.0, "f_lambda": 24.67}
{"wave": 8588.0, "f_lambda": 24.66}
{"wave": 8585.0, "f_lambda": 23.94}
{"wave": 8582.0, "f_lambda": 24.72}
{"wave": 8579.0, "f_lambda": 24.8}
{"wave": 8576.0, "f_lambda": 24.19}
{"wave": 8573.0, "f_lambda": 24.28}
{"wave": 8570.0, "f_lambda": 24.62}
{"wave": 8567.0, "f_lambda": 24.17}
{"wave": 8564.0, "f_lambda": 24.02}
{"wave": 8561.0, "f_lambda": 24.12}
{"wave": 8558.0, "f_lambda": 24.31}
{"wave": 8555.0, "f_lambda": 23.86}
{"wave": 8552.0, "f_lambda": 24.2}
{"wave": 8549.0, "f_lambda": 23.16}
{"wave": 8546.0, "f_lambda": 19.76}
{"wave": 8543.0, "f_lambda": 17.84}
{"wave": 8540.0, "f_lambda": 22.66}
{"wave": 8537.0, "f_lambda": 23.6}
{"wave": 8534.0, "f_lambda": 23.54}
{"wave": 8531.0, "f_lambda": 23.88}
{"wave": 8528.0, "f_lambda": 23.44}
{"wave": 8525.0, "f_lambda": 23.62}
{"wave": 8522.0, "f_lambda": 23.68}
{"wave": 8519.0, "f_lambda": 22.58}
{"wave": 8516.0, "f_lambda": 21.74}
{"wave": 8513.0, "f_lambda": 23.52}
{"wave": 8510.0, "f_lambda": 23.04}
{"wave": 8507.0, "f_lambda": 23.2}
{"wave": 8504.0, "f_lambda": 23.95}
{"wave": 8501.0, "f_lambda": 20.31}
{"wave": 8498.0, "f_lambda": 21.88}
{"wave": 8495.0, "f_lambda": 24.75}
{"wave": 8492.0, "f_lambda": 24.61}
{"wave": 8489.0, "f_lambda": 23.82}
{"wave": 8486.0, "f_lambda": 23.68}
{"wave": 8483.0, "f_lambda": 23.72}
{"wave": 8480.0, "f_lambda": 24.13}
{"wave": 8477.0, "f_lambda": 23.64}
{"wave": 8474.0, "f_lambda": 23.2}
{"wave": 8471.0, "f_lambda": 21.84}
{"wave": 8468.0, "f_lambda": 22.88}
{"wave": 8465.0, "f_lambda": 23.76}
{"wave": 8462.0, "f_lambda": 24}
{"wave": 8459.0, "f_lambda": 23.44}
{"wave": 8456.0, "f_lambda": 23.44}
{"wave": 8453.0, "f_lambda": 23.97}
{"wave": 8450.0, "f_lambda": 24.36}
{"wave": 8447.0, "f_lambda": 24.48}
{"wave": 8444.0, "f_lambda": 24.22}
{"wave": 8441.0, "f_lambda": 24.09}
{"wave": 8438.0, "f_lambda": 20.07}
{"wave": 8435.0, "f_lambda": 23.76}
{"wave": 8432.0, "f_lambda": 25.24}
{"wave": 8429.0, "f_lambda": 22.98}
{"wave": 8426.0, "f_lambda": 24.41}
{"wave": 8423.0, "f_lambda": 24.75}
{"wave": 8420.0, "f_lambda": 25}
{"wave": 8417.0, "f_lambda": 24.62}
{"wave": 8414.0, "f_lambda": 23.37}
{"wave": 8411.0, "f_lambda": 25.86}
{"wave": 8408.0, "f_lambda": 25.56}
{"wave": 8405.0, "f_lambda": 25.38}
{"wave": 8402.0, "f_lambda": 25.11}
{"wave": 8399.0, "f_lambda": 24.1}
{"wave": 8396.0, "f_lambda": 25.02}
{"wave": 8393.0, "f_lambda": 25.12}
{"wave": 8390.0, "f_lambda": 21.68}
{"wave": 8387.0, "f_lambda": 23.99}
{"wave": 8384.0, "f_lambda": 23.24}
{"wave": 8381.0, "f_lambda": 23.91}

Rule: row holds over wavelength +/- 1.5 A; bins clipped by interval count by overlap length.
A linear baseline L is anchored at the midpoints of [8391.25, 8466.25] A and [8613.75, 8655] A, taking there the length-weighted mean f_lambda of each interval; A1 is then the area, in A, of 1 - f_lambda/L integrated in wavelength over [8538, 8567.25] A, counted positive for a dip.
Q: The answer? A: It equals 2.12 A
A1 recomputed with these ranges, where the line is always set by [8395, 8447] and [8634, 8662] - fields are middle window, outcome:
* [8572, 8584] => 0.0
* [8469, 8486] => 0.7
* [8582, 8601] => 0.1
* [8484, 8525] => 2.1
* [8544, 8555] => 1.0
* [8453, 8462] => 0.3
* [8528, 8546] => 1.7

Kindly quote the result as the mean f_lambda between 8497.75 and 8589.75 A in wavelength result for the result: 23.3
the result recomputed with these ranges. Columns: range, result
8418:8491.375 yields 23.7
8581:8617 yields 24.5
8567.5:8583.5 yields 24.5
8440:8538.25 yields 23.5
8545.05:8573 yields 23.7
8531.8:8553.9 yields 22.2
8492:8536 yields 23.1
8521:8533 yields 23.6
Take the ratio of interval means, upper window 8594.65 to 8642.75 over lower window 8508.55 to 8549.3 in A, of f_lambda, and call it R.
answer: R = 1.09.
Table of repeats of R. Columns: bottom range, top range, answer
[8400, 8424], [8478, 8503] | 0.94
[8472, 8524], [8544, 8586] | 1.02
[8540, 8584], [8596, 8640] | 1.05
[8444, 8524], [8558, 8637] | 1.05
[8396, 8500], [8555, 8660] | 1.02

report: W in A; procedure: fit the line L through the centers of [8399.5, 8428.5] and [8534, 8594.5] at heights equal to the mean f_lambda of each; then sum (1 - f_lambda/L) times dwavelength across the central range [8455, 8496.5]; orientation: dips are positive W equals 1.1 A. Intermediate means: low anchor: 24.8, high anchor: 23.6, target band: 23.6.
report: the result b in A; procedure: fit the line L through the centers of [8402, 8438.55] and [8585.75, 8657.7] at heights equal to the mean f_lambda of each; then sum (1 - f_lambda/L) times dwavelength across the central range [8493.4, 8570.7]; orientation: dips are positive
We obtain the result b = 4.7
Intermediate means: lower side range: 24.4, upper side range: 24.6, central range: 23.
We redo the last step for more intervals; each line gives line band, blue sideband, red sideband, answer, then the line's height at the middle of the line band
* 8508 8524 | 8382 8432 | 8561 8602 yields 1.0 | 24.4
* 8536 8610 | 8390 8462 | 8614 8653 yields 2.5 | 24.6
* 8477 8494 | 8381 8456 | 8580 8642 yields 0.2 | 24.3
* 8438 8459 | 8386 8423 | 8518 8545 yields 0.2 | 23.9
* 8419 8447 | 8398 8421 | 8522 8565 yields 0.8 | 24.6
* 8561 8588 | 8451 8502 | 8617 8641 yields -0.1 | 24.2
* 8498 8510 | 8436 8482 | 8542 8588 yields 0.5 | 23.5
